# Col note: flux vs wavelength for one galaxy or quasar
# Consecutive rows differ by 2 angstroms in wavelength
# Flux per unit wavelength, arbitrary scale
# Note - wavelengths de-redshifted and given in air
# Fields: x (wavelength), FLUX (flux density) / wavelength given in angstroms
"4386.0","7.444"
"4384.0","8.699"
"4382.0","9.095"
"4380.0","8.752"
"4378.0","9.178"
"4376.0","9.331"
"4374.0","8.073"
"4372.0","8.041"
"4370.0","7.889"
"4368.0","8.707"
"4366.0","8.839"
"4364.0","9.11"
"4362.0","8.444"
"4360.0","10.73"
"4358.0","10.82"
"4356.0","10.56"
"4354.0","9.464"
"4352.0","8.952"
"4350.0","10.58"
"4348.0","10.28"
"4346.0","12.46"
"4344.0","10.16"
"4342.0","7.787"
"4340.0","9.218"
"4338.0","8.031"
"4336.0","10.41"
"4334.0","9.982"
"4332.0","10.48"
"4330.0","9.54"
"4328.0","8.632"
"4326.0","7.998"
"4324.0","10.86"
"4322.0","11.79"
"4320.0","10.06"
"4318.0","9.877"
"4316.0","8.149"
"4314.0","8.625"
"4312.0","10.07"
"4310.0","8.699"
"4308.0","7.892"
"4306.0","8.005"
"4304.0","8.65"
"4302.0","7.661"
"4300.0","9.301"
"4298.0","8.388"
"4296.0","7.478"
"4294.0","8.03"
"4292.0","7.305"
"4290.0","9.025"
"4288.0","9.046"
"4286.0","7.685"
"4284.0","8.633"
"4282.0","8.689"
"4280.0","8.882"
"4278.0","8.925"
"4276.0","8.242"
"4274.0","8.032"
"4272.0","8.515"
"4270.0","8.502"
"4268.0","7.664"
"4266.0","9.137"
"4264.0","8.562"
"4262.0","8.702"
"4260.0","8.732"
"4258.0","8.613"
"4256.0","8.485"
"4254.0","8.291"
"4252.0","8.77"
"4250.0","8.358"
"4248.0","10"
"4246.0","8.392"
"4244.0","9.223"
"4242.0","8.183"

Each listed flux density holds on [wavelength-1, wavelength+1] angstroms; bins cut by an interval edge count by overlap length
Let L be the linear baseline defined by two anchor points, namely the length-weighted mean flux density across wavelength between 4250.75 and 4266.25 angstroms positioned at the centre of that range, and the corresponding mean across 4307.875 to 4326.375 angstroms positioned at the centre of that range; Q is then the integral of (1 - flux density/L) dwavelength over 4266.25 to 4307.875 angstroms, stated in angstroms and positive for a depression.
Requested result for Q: 3.3 angstroms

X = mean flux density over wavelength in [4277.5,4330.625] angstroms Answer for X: 8.8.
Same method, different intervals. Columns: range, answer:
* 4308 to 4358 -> 9.68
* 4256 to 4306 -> 8.43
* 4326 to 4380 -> 9.41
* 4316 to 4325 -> 10.4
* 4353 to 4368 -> 9.64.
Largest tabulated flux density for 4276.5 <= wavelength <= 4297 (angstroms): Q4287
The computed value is 9.046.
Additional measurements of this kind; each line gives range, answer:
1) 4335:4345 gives 10.41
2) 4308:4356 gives 12.46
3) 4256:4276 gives 9.137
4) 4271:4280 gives 8.925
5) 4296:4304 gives 9.301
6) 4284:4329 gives 11.79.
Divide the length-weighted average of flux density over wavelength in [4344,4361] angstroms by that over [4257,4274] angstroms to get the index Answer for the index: 1.2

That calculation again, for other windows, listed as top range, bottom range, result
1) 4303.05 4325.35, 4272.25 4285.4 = 1.09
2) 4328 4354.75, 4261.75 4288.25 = 1.15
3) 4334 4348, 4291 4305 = 1.20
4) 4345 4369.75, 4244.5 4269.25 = 1.14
